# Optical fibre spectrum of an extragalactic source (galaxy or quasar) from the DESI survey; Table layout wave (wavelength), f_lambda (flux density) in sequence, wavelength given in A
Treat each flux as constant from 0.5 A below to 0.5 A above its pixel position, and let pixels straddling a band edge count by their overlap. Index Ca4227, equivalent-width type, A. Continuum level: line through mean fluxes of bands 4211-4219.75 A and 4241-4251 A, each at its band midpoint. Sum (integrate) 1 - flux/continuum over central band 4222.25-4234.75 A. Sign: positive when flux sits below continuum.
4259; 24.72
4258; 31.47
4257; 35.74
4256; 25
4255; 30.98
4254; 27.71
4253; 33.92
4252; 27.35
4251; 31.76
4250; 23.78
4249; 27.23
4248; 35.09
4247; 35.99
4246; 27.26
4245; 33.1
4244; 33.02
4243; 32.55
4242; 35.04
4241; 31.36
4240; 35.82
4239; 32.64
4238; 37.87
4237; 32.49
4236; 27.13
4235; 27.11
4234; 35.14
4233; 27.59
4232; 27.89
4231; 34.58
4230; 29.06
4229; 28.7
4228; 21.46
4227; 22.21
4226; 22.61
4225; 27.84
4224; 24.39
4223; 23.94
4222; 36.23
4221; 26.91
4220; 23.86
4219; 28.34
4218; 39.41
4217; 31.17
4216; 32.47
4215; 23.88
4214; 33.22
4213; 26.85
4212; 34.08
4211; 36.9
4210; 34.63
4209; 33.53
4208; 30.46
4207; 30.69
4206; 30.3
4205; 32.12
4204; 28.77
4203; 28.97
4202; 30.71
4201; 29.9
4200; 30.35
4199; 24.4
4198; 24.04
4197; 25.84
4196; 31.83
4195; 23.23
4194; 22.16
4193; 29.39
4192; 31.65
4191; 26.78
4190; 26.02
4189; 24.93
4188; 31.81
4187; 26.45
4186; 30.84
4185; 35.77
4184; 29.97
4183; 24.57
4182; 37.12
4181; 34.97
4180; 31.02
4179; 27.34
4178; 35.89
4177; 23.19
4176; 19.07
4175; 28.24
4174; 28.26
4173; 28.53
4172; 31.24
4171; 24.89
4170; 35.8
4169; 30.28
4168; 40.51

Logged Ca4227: 1.6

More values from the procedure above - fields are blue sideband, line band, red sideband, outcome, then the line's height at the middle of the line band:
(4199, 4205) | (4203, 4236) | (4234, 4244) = 1.47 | 31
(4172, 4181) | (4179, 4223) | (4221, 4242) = -1.59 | 28.8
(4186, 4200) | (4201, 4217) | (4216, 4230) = -2.17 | 27.4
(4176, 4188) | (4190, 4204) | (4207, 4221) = 1.41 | 30.7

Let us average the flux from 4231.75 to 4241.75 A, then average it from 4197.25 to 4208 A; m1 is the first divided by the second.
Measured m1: 1.09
